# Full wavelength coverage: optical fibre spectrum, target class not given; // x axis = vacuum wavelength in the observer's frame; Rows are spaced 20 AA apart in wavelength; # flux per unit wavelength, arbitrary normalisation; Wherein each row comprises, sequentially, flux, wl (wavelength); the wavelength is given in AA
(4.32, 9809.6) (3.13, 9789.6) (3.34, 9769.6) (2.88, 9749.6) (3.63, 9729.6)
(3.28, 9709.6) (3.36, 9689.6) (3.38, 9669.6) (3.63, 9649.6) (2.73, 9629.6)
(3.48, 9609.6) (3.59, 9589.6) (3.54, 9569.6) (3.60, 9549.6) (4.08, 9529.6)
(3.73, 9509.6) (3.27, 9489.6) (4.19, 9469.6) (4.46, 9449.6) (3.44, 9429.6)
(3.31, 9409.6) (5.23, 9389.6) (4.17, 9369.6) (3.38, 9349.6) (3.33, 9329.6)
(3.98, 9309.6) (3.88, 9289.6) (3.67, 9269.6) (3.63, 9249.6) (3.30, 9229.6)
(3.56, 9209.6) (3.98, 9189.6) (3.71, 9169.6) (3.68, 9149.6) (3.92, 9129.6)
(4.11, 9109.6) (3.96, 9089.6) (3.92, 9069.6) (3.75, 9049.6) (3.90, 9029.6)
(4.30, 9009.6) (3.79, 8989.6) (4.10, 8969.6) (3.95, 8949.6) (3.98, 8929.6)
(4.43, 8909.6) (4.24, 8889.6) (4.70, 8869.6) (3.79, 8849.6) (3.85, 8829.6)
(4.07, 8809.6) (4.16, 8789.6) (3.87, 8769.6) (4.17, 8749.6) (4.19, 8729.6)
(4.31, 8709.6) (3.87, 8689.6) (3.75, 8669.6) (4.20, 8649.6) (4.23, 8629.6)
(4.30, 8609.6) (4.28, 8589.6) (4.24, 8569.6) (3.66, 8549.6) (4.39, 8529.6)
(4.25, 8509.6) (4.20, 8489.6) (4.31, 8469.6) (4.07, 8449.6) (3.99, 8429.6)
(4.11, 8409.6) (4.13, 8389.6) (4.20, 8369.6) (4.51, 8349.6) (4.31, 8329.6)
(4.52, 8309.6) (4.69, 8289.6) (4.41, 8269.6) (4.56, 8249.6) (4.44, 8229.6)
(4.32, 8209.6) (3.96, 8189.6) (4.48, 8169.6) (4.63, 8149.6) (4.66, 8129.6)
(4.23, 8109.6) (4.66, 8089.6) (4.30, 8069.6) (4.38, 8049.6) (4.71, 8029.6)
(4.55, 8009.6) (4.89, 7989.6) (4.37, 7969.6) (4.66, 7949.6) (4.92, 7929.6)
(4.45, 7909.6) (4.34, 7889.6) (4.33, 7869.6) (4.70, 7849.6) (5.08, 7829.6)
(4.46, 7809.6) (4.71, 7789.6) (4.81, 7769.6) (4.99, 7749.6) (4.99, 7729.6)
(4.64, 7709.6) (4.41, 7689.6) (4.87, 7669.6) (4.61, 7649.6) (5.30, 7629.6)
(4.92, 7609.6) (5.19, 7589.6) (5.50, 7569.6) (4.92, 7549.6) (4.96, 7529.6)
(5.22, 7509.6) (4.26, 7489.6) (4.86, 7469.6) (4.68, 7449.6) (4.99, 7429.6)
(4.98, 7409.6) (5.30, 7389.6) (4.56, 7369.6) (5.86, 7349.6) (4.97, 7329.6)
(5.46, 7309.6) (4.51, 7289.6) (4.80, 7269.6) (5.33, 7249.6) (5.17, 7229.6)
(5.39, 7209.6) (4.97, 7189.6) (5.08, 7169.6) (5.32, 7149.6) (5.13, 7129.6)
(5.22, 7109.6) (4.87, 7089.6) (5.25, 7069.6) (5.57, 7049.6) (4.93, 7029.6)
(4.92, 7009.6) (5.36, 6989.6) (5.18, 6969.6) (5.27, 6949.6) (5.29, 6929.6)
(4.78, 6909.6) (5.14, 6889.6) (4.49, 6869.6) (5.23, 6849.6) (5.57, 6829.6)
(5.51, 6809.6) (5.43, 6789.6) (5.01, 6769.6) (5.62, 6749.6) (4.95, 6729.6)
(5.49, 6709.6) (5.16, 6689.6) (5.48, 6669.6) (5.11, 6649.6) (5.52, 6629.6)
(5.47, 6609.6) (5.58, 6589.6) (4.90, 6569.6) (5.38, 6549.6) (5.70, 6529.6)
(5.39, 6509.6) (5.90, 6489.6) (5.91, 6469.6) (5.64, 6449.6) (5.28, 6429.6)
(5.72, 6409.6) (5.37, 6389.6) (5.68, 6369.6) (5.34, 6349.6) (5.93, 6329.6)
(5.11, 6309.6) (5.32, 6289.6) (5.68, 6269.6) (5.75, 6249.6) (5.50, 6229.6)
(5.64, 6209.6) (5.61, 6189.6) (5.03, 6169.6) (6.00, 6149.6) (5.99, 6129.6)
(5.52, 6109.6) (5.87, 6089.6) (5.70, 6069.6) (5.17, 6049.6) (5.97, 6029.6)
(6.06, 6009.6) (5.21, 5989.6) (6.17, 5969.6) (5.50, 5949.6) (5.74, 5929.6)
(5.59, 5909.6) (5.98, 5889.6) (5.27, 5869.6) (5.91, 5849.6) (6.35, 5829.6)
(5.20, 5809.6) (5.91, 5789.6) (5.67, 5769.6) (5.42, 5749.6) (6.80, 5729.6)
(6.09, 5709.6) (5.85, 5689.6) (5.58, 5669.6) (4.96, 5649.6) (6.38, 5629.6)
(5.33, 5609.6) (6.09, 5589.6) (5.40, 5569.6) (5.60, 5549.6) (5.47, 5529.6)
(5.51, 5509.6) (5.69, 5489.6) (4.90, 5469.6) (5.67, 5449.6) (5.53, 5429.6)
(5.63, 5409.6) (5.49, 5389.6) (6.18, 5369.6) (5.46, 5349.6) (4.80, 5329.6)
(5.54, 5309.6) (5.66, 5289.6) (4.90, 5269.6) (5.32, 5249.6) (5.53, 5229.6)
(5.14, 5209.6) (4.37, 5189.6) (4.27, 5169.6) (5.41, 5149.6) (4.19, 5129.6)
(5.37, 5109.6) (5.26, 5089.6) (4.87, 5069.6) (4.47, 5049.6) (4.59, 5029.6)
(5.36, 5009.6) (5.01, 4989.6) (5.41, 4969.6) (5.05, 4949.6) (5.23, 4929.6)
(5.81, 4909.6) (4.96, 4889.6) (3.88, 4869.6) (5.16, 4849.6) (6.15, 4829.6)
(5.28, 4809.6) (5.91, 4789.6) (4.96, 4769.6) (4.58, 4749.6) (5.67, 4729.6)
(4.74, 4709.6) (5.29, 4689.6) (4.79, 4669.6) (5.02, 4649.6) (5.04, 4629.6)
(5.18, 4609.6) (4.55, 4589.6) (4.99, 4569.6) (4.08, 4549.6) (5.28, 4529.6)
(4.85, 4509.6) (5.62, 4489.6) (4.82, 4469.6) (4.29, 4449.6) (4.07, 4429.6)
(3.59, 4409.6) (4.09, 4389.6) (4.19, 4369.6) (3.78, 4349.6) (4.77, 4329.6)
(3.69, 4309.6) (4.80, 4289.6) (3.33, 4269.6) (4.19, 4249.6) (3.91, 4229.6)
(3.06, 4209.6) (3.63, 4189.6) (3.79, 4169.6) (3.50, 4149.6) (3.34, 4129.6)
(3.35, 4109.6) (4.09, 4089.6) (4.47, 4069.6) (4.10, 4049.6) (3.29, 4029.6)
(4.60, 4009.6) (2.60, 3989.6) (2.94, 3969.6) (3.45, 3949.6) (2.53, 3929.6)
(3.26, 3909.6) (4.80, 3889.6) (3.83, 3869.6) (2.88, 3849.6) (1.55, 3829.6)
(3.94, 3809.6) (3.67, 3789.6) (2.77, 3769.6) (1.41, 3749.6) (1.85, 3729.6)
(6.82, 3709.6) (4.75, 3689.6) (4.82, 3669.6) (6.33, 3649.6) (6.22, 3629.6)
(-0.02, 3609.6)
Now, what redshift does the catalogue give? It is 0.000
